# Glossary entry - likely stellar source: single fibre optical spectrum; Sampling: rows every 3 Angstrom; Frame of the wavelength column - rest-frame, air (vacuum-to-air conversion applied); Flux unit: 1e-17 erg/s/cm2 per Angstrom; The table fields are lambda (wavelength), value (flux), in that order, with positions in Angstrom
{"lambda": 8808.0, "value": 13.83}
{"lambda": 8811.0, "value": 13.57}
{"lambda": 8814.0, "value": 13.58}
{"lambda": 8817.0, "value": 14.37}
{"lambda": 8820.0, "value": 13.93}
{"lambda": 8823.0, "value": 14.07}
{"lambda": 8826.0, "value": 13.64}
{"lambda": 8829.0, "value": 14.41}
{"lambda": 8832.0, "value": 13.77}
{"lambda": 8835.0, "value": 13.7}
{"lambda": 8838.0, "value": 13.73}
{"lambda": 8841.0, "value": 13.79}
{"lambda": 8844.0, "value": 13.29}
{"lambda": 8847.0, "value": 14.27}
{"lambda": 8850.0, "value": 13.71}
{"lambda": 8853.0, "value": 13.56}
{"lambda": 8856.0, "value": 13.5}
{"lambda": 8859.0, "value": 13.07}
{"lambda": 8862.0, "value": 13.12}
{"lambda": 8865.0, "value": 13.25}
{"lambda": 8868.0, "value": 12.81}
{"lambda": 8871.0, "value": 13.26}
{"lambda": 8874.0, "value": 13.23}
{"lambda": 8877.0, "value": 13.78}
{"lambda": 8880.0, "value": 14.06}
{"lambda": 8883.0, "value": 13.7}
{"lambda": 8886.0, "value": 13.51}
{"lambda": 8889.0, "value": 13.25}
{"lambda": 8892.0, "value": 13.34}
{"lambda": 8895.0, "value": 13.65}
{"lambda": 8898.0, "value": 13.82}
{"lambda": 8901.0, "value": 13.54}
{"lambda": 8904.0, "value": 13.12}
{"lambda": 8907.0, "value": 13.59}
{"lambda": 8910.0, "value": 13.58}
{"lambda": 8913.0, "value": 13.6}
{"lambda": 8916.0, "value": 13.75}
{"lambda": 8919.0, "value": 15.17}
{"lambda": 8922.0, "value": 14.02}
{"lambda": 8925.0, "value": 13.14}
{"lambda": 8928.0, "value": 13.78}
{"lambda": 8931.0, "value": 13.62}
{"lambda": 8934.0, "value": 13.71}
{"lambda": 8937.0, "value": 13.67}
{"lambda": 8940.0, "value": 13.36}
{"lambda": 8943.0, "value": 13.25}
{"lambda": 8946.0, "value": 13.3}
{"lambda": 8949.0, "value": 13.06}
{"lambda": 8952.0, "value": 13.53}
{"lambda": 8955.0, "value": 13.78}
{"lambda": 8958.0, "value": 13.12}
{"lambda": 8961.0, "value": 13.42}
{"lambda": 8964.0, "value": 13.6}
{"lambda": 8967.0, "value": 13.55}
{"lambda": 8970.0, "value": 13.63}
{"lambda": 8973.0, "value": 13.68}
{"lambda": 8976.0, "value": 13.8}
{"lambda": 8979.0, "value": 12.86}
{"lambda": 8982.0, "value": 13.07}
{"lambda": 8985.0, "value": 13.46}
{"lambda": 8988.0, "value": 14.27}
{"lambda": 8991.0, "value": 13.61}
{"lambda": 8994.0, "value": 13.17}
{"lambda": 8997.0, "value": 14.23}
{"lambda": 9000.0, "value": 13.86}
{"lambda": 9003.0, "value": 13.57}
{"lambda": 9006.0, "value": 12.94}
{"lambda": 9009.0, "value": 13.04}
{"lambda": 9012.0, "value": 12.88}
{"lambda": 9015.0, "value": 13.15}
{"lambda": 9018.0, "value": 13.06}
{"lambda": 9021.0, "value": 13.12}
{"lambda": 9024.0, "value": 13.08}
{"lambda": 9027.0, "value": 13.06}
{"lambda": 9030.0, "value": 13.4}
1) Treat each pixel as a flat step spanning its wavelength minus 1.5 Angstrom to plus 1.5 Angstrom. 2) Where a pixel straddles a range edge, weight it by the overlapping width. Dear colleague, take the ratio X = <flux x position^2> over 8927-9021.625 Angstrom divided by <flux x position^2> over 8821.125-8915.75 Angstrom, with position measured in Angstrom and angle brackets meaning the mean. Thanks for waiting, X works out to 1.0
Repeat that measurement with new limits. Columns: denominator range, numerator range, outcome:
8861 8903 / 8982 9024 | 1.02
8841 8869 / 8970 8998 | 1.04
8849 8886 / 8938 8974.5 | 1.02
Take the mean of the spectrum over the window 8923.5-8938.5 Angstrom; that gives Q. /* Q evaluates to 13.6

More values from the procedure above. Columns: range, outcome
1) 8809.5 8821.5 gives 13.9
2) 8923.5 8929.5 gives 13.5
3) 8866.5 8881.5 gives 13.4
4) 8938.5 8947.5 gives 13.3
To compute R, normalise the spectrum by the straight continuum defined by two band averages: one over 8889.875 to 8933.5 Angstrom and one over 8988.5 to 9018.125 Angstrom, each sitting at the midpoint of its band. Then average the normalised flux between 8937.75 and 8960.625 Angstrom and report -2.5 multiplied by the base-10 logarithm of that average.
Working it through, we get 0.02 mag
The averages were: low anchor 13.7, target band 13.4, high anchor 13.4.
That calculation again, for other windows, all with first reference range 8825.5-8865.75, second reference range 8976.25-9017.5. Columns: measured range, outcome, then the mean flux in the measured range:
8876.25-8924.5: -0.012 mag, 13.7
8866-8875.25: 0.040 mag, 13.1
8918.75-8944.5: -0.014 mag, 13.7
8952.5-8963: 0.000 mag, 13.5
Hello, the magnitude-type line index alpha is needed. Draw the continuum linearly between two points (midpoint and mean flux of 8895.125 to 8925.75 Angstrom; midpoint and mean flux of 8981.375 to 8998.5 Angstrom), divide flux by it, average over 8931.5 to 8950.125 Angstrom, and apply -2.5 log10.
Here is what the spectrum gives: 0.02 mag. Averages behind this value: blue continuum 13.7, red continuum 13.7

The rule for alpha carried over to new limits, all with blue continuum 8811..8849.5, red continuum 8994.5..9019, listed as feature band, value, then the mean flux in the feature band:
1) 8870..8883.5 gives 0.01 mag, 13.6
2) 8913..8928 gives -0.03 mag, 14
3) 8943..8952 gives 0.02 mag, 13.3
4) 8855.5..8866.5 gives 0.05 mag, 13.2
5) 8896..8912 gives 0.01 mag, 13.5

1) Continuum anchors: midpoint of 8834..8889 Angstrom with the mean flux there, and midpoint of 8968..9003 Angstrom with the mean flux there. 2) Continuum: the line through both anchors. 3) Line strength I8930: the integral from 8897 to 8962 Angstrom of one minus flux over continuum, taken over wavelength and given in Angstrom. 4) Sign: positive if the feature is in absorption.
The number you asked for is -0.1 Angstrom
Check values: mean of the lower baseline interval 13.5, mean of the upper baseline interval 13.6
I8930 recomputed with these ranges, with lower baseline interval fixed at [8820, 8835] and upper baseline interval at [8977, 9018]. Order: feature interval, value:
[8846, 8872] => 0.9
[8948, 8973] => 0.0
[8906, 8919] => -0.1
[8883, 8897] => 0.3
